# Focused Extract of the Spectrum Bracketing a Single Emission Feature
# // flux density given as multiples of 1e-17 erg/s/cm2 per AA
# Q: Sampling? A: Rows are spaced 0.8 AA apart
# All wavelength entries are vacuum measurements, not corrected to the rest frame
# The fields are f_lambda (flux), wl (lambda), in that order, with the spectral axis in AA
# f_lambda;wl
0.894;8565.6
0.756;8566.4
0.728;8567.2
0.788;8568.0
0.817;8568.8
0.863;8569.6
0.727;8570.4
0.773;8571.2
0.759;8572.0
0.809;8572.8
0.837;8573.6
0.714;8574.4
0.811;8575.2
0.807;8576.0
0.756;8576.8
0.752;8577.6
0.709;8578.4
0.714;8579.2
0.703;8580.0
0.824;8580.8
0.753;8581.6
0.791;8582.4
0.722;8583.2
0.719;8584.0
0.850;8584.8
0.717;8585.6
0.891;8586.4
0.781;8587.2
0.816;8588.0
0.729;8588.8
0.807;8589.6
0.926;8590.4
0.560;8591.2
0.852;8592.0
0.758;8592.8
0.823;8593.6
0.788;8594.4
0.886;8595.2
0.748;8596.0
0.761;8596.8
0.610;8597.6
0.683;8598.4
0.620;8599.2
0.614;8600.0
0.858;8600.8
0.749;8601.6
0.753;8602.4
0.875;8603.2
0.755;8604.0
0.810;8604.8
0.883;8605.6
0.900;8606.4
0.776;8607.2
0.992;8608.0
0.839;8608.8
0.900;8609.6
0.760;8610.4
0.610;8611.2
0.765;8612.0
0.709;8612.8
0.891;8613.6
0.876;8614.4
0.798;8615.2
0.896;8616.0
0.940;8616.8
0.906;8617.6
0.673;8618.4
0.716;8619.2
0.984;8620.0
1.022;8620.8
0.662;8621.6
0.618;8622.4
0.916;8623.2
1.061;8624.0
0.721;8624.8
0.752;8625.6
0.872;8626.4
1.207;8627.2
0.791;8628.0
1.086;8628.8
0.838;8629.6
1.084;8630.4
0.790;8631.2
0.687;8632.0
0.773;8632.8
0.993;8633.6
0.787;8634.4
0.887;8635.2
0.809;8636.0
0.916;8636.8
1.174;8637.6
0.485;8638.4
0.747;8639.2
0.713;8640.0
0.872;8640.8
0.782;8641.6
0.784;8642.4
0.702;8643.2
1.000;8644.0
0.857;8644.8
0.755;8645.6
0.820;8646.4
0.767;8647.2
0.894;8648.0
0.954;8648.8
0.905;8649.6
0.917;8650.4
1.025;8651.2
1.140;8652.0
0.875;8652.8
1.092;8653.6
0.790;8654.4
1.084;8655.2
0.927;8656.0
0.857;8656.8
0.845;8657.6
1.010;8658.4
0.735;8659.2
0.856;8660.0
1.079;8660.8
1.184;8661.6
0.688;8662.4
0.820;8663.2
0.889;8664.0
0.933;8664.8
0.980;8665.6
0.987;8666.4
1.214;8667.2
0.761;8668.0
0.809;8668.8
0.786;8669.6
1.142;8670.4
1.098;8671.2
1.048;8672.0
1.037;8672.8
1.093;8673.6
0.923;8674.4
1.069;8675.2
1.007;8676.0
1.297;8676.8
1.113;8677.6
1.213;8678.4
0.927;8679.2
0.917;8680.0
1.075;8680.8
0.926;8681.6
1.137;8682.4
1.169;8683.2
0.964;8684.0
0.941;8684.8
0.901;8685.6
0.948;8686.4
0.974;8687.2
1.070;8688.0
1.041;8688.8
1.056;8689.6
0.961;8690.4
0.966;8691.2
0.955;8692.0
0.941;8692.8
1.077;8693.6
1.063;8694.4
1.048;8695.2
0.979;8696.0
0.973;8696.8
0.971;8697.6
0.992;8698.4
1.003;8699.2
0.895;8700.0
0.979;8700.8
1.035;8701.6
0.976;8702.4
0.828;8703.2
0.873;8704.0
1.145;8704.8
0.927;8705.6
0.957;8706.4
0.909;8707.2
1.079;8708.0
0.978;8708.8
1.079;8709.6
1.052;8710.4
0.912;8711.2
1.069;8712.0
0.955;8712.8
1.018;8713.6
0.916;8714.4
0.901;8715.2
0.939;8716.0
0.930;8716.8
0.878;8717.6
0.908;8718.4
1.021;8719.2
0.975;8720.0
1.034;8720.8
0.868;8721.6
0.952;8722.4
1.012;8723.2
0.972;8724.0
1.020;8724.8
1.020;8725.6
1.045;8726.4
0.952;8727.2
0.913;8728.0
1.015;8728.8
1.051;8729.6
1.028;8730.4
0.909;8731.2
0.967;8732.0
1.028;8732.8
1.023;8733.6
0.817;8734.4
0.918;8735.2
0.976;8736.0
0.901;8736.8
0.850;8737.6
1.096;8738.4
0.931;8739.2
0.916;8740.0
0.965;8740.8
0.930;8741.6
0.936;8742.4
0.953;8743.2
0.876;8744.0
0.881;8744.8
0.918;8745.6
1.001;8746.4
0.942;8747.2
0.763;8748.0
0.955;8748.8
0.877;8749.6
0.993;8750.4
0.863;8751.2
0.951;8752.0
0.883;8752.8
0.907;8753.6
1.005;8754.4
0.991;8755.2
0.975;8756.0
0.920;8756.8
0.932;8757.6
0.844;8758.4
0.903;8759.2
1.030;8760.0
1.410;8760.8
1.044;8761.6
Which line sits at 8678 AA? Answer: Mg II 2798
